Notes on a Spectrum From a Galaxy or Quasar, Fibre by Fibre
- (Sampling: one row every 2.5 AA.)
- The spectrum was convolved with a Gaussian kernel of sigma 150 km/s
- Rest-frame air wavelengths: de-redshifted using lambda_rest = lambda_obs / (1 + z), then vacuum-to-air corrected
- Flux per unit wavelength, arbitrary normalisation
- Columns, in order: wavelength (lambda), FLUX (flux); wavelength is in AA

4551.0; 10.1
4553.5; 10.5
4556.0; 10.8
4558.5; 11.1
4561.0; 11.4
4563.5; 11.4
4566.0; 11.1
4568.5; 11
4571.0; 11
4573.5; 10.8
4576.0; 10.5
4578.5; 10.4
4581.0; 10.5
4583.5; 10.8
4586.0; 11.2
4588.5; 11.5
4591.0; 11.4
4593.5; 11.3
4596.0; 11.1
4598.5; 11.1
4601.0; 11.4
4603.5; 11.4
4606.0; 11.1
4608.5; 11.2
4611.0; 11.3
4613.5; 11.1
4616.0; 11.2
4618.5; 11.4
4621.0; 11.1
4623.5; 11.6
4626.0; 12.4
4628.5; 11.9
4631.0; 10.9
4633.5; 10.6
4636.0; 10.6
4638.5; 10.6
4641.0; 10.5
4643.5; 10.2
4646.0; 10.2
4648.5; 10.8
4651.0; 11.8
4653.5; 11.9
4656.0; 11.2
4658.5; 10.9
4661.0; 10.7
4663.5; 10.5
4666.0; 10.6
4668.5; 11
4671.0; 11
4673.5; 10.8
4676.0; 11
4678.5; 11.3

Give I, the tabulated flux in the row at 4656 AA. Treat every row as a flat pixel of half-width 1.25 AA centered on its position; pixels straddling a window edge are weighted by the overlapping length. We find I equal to 11.2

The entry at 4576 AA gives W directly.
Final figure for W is 10.5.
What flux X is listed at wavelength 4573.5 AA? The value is 10.8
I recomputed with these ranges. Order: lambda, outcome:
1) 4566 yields 11.1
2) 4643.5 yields 10.2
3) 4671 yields 11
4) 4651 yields 11.8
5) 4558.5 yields 11.1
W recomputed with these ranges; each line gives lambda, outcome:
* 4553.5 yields 10.5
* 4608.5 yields 11.2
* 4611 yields 11.3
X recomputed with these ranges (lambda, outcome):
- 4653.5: 11.9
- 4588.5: 11.5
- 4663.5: 10.5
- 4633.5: 10.6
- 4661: 10.7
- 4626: 12.4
